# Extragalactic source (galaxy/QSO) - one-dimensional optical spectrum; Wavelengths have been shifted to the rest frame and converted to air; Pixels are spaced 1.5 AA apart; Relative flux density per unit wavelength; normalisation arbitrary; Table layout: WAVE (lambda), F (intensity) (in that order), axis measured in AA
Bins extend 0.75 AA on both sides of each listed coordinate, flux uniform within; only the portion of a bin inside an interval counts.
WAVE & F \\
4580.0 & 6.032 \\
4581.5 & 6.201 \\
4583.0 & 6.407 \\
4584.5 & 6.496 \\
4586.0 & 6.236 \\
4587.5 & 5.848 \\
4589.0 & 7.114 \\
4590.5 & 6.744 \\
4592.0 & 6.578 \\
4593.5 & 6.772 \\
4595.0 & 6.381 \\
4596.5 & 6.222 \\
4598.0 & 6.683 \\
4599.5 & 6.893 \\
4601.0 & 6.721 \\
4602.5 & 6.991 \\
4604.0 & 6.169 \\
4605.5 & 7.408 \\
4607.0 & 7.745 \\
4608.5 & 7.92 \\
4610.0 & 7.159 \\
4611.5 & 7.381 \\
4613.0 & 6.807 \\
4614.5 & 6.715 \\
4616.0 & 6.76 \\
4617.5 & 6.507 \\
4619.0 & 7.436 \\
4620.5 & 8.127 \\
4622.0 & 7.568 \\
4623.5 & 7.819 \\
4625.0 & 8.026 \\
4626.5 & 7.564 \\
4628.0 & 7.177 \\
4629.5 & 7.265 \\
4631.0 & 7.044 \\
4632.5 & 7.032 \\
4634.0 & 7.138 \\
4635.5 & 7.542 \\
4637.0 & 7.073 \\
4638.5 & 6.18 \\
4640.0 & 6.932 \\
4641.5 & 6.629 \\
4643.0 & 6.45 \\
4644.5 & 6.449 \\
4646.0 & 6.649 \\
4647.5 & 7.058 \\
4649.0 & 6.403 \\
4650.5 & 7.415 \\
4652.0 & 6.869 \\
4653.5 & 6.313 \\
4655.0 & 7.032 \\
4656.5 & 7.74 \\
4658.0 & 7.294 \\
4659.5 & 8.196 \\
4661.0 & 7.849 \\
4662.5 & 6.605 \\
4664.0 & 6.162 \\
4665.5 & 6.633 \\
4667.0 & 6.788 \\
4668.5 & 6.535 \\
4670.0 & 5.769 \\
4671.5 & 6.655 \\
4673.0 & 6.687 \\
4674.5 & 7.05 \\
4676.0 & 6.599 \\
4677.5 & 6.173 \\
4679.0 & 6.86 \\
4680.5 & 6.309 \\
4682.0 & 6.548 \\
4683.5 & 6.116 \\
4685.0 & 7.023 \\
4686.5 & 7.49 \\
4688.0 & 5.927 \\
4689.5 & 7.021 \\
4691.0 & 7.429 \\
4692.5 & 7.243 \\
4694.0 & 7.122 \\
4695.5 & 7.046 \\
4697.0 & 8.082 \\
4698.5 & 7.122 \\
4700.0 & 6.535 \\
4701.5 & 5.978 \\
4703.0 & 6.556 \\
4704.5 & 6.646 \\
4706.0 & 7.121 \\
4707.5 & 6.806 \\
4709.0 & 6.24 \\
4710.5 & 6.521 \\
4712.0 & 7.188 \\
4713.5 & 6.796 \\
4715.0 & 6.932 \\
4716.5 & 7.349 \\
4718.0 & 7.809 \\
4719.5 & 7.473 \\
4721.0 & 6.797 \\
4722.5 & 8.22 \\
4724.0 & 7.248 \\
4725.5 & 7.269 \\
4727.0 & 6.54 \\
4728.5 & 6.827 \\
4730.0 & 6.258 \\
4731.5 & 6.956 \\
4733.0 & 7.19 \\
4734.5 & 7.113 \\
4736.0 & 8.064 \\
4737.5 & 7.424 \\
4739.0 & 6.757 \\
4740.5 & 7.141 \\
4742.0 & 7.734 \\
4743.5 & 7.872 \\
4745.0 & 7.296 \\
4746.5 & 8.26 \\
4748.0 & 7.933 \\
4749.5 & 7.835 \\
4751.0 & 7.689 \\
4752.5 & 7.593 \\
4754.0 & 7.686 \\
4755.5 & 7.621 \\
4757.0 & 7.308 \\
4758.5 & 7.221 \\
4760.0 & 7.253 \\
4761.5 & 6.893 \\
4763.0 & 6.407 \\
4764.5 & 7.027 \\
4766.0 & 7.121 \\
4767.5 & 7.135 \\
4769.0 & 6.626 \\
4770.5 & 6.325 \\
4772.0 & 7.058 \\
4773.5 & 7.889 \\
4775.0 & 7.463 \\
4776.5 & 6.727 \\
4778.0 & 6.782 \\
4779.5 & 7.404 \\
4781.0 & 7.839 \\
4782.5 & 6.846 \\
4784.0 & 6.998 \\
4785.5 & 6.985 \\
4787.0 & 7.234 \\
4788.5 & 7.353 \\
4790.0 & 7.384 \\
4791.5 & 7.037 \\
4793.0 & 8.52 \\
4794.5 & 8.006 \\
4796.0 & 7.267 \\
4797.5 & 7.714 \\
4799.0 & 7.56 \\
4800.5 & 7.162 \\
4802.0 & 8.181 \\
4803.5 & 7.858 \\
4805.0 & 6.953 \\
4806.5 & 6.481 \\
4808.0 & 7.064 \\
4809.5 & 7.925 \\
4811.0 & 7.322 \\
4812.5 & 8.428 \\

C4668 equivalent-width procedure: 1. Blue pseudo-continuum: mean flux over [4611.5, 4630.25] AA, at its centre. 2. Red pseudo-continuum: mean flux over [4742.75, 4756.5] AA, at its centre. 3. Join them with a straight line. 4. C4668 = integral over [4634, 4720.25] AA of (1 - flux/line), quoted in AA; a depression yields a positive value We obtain 7.4 AA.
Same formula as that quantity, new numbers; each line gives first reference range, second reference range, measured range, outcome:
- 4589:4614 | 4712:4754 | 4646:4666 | 0.17 AA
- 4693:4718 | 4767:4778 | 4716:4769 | -2.64 AA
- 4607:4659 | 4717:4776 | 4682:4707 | 1.10 AA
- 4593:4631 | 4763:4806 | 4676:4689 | 1.13 AA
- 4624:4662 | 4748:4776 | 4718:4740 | 0.09 AA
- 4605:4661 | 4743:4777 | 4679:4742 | 2.33 AA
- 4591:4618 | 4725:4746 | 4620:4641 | -1.10 AA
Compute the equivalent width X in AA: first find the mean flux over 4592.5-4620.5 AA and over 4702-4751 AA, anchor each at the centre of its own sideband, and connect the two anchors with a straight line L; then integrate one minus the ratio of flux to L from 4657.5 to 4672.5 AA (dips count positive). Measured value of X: 0.5 AA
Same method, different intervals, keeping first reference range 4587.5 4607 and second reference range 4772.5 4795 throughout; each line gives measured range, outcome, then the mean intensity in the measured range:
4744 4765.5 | -0.5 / 7.43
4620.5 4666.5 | -1.4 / 7.09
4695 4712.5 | 0.7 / 6.81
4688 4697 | -0.1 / 7.14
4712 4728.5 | -0.2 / 7.22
